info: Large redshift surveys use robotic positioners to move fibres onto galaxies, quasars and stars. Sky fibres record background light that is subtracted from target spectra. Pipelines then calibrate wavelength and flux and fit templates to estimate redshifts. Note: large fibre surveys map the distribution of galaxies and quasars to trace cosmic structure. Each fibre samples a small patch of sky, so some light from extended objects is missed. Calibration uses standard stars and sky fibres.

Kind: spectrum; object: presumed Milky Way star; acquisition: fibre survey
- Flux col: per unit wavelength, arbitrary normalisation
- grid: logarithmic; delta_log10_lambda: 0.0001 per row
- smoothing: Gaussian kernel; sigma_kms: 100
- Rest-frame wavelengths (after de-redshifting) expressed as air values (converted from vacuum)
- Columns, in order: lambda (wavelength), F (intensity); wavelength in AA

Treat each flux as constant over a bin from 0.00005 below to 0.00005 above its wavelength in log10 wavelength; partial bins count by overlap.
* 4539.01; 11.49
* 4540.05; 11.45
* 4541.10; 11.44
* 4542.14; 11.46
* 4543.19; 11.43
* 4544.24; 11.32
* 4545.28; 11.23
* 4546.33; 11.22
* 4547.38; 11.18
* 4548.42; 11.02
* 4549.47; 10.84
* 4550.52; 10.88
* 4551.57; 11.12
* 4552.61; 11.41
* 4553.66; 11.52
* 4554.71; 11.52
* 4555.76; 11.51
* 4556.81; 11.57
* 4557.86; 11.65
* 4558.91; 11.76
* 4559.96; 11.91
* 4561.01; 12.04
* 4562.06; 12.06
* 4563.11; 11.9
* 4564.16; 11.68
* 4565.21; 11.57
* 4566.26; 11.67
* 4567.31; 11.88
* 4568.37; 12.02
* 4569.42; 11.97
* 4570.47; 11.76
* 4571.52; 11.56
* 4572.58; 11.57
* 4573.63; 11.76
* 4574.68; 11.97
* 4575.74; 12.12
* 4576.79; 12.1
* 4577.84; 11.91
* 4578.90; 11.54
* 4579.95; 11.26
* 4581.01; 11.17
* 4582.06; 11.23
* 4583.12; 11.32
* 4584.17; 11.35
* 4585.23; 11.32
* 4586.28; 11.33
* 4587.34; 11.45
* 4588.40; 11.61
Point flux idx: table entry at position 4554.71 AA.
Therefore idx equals 11.52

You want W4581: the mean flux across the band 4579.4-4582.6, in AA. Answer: 11.2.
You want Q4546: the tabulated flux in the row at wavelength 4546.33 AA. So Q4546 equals 11.22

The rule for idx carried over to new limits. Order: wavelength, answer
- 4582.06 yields 11.23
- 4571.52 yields 11.56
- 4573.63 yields 11.76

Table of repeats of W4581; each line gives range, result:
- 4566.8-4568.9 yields 11.9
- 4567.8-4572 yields 11.8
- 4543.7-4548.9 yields 11.2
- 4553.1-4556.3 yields 11.5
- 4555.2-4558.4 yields 11.6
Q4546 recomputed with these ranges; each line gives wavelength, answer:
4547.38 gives 11.18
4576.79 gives 12.1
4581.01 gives 11.17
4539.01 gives 11.49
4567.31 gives 11.88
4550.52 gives 10.88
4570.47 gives 11.76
